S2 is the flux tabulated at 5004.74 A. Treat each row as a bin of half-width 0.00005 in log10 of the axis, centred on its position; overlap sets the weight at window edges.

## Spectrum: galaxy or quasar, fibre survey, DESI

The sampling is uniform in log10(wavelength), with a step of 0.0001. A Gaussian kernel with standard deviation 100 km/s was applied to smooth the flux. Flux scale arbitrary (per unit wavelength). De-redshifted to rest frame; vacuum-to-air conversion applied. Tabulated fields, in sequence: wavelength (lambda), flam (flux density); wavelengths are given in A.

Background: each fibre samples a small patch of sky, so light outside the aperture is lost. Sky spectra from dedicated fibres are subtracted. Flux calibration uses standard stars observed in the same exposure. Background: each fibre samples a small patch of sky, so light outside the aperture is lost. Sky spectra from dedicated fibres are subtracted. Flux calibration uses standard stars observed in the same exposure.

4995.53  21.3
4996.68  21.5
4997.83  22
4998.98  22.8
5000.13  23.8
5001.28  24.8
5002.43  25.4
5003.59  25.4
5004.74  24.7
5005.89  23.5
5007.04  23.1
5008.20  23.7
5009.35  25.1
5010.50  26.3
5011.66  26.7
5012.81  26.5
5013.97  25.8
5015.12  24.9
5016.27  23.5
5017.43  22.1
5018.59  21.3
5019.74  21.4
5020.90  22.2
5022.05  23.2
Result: 24.7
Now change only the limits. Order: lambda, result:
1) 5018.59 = 21.3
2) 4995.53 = 21.3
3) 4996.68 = 21.5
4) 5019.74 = 21.4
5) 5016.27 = 23.5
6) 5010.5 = 26.3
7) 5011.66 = 26.7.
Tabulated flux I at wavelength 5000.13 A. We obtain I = 23.8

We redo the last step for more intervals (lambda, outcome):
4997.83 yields 22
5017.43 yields 22.1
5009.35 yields 25.1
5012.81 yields 26.5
